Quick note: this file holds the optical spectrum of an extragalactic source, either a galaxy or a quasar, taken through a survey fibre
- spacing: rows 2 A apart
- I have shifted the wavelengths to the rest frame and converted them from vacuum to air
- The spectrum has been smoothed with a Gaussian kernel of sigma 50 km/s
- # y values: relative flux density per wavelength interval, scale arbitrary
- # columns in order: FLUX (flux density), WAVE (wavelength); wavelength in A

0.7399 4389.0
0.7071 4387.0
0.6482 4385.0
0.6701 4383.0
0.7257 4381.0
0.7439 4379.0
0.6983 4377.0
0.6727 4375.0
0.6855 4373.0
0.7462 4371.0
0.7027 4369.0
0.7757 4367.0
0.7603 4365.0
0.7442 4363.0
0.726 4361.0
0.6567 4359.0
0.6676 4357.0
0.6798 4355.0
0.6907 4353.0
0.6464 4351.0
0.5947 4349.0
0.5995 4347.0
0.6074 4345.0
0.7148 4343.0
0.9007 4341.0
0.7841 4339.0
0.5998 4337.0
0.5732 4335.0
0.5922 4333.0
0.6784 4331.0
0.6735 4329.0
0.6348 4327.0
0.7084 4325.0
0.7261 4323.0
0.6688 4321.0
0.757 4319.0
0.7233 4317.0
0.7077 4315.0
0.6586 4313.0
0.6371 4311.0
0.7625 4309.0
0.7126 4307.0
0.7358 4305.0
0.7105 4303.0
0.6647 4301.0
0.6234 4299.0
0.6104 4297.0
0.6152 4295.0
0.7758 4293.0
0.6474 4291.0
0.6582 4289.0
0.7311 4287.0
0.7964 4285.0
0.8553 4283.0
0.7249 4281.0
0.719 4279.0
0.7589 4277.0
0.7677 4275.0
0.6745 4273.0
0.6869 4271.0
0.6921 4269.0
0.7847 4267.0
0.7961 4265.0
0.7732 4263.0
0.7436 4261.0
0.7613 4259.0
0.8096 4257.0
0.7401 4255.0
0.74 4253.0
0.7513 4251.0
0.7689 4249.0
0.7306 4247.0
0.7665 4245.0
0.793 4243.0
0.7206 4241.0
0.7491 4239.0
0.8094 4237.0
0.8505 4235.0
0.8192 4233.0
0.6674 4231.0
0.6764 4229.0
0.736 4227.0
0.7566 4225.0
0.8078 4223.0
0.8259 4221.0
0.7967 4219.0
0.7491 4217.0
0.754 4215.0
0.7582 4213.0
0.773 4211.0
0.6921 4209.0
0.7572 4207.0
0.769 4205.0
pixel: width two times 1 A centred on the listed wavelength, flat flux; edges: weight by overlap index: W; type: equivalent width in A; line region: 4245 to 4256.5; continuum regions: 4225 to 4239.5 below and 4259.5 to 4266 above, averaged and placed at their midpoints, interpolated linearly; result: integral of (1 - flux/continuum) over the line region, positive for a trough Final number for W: 0.2 A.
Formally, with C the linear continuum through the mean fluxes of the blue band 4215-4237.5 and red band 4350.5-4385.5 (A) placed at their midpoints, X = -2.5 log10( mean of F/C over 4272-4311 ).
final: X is 0.044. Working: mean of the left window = 0.771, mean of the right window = 0.704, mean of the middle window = 0.711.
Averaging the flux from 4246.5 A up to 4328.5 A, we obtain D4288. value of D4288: 0.72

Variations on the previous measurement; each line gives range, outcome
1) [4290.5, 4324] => 0.691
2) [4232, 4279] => 0.759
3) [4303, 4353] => 0.684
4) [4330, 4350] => 0.664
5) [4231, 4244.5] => 0.78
